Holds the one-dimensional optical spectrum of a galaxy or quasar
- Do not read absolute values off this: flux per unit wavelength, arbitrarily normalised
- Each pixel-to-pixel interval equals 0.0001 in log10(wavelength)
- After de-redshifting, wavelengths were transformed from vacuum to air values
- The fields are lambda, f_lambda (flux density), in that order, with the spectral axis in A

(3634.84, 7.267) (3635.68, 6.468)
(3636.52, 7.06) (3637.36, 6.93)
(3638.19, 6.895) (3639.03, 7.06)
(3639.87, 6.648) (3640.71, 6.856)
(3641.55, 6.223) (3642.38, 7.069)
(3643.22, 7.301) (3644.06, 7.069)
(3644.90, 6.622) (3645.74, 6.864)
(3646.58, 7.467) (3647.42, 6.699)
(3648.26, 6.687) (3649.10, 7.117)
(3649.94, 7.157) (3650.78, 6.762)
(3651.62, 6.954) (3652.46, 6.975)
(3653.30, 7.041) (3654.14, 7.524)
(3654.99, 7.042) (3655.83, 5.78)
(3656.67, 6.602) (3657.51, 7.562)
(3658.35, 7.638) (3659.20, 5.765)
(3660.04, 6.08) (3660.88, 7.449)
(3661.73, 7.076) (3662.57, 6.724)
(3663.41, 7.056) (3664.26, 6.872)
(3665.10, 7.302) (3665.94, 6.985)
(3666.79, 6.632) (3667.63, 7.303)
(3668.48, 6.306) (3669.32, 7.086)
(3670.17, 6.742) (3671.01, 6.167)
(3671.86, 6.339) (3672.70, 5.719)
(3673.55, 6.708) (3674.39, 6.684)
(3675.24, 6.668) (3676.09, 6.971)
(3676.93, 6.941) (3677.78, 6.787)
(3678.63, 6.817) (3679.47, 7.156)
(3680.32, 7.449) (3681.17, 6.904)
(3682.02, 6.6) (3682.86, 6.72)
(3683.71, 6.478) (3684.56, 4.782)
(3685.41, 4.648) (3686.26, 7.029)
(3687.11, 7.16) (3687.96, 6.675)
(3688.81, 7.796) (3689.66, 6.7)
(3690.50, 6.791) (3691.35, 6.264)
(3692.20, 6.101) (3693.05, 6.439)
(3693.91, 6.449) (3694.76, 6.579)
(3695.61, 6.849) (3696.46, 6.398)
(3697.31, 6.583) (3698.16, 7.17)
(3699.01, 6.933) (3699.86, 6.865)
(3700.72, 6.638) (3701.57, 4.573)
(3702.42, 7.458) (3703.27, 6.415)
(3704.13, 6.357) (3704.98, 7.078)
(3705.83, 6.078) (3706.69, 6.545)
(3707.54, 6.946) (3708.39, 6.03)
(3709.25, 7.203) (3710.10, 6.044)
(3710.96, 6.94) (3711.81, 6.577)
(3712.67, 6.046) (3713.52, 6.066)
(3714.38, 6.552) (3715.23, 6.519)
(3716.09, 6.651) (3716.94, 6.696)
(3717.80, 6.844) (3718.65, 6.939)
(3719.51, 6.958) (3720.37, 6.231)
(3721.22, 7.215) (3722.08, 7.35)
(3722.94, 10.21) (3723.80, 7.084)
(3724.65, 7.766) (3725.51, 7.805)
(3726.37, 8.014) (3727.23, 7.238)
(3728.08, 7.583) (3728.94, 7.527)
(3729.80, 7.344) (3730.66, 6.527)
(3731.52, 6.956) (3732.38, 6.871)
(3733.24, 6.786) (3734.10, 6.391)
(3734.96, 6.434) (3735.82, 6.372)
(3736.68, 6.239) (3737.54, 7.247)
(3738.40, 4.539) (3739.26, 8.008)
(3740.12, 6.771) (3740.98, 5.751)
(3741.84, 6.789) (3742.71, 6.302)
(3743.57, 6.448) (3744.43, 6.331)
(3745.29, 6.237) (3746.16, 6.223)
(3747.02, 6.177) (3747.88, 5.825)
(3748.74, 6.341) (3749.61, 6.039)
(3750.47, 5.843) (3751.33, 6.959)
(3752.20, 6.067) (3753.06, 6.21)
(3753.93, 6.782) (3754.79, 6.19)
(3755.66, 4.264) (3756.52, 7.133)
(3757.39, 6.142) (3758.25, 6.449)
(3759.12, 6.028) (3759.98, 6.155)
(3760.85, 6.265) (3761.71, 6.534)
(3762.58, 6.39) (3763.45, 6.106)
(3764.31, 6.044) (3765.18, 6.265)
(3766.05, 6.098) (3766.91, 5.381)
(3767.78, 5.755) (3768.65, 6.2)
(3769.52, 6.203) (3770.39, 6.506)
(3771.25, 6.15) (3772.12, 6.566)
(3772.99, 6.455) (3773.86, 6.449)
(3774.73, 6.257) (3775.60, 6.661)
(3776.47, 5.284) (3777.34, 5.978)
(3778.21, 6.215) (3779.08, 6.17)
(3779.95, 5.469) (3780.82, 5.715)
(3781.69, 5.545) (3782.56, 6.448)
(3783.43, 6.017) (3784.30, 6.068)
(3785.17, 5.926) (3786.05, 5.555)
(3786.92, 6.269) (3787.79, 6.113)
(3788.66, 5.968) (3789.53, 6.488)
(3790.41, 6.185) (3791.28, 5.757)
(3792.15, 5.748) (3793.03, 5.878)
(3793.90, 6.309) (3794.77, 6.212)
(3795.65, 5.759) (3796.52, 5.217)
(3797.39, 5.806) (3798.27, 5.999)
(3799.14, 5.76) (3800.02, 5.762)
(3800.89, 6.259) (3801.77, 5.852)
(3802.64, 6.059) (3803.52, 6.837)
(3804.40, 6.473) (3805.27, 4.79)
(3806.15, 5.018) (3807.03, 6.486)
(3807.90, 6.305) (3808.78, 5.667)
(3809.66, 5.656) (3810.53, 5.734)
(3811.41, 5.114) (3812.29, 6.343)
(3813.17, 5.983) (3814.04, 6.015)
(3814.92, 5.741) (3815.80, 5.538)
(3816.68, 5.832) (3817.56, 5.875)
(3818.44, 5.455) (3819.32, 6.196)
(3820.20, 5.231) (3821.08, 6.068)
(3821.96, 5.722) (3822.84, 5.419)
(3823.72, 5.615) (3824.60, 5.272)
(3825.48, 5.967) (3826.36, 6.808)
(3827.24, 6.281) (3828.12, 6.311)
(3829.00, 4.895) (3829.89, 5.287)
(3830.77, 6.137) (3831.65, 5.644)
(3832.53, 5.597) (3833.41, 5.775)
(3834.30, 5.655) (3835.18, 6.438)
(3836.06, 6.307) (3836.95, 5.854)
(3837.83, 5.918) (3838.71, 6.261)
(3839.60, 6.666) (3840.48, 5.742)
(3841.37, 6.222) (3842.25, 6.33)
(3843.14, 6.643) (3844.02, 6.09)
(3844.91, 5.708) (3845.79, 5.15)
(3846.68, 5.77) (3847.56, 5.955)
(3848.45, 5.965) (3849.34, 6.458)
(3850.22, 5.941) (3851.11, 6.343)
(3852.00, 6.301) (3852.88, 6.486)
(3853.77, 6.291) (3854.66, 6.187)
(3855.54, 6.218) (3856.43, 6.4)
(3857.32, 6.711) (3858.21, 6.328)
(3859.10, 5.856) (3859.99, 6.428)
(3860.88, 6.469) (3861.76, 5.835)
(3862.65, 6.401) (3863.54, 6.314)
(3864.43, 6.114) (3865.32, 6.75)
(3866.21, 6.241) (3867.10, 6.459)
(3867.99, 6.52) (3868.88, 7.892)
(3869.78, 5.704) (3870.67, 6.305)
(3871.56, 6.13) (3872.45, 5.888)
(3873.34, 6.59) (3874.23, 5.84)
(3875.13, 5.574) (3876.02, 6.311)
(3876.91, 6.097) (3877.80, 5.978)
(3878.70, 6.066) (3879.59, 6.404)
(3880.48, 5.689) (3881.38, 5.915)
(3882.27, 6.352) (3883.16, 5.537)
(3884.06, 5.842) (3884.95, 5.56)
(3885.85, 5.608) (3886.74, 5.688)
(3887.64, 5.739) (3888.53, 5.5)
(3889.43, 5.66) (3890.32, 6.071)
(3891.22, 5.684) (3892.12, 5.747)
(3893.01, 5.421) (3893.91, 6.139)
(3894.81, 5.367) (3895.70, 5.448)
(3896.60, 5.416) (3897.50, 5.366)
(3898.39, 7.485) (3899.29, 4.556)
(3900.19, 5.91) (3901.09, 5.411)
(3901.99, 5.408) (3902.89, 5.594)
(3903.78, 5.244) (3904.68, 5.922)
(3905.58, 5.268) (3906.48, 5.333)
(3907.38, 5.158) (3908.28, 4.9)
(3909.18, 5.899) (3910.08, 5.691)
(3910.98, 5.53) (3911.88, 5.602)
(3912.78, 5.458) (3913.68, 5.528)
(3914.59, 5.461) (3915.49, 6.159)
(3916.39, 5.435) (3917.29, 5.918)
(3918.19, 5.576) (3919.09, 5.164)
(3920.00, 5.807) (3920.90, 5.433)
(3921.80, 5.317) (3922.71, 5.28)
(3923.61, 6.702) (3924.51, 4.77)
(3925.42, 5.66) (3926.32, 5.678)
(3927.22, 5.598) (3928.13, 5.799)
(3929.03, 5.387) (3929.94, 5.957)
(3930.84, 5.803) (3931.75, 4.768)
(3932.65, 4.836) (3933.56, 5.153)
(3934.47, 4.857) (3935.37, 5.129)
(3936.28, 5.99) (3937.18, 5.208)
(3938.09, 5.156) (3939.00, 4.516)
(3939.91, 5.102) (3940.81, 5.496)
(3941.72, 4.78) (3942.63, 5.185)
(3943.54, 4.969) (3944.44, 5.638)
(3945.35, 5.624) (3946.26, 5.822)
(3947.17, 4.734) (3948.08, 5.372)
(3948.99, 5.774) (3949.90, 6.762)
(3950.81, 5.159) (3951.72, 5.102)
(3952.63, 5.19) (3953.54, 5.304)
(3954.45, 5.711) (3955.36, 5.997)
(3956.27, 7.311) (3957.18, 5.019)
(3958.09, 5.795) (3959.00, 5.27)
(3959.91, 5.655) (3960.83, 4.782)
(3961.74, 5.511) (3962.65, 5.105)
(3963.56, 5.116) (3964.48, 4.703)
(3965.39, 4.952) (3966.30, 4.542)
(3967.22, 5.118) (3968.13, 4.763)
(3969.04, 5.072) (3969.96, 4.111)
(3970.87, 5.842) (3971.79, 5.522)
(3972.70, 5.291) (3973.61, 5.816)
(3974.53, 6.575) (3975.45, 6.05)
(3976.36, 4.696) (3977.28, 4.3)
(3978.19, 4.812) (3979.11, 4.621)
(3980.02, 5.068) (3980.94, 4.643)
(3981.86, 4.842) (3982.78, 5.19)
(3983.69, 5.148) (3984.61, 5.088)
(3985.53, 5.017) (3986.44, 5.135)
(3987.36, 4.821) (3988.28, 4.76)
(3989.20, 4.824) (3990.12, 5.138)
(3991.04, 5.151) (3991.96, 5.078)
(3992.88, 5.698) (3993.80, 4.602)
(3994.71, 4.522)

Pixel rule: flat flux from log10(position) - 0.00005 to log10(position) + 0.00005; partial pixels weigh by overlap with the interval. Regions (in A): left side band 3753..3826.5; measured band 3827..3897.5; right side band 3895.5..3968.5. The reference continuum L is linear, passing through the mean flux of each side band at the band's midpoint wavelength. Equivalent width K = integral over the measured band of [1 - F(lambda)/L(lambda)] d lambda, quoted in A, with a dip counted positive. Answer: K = -4.1 A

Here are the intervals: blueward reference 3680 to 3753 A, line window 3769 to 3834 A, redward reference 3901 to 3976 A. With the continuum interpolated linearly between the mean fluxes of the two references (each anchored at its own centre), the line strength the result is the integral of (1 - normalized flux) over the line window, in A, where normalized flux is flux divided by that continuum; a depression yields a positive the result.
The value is 2.8 A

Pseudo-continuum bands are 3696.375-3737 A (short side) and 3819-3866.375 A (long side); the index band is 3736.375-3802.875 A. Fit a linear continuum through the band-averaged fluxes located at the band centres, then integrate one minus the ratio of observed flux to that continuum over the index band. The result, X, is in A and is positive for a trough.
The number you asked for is 4.0 A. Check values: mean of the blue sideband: 6.84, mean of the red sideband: 6.05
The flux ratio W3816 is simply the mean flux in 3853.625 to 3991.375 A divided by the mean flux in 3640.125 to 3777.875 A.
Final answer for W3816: 0.84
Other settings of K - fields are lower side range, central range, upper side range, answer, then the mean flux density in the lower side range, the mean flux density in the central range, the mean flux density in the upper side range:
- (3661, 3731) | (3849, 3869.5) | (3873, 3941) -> -1.8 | 6.78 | 6.38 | 5.6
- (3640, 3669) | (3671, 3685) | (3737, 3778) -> 0.3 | 6.9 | 6.59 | 6.23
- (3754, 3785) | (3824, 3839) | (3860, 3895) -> 0.4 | 6.11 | 5.9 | 6.04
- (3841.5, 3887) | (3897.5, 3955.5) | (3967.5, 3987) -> 1.2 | 6.15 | 5.47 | 5.12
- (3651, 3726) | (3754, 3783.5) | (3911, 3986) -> 0.9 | 6.75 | 6.11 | 5.34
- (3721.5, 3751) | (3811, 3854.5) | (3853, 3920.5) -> 2.0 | 6.81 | 5.93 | 5.89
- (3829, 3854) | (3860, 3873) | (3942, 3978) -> -1.1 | 6.01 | 6.37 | 5.36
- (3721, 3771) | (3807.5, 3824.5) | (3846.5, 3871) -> 1.7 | 6.56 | 5.75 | 6.31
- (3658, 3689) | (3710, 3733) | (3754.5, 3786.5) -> -2.5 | 6.7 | 7.07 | 6.08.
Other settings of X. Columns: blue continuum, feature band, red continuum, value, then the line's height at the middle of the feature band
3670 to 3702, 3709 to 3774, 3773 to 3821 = -3.27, 6.24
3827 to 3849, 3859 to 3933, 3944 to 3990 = -1.94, 5.63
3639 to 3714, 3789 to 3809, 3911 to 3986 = 0.48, 6.09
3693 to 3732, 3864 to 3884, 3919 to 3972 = -1.29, 5.81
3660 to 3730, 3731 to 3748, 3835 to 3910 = 0.34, 6.58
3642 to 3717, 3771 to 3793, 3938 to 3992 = 0.41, 6.17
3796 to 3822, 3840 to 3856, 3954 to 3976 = -1.07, 5.72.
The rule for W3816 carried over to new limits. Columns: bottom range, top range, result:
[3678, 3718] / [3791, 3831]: 0.89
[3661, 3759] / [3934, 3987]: 0.79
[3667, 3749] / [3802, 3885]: 0.90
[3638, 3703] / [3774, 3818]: 0.88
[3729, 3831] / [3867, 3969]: 0.92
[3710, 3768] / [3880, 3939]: 0.84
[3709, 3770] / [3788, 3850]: 0.90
